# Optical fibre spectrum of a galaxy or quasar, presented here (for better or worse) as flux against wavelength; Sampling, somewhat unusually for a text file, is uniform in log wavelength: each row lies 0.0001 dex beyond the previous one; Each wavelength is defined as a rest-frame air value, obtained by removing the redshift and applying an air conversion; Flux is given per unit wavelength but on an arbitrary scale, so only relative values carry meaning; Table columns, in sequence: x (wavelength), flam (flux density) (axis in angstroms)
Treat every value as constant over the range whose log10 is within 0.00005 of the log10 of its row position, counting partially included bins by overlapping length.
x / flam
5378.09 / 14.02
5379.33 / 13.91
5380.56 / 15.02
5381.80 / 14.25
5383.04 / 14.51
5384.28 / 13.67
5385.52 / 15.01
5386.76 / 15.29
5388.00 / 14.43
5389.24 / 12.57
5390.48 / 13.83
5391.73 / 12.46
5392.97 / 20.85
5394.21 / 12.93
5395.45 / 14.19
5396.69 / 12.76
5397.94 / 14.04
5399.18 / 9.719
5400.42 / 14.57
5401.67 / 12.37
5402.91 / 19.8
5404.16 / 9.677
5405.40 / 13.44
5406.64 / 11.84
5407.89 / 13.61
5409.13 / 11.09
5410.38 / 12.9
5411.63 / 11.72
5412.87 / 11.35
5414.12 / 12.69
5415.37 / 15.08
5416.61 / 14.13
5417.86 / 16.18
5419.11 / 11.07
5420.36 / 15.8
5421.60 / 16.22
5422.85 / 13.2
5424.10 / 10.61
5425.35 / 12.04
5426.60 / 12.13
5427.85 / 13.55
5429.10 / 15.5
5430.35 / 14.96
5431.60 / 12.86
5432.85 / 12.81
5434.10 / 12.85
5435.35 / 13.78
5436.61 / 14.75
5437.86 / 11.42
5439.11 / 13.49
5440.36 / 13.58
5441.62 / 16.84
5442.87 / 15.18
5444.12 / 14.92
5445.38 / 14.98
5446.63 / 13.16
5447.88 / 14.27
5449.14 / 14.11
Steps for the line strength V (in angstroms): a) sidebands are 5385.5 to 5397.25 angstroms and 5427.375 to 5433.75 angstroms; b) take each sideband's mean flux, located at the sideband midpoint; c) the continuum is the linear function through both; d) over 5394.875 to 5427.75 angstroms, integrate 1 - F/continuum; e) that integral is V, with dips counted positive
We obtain 2.3 angstroms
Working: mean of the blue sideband 14.4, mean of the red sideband 13.9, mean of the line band 13.2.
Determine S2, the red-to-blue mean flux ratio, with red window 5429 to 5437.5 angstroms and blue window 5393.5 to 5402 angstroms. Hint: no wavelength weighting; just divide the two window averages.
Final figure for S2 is 1.1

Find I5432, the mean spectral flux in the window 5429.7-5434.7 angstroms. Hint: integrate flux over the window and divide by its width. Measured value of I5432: 13.4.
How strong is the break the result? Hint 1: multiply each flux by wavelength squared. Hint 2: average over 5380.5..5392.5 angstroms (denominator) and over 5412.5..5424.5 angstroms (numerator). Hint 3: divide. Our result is 0.98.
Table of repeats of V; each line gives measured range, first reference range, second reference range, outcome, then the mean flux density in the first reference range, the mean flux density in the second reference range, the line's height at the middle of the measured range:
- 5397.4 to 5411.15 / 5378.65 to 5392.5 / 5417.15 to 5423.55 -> 1.3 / 14.2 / 14.4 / 14.3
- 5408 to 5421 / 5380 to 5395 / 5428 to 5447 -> 1.0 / 14.6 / 14.1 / 14.3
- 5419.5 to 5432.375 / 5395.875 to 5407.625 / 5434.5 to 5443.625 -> 0.1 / 13.2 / 14.1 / 13.8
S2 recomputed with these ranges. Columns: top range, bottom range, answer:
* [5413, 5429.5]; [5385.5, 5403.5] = 0.95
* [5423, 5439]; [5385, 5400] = 0.94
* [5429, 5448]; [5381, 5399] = 0.99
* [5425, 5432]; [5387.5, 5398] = 0.95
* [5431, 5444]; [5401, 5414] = 1.08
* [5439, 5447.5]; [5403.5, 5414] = 1.22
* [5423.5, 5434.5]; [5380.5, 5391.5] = 0.92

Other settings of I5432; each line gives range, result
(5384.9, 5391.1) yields 14.2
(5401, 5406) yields 13.8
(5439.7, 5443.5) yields 15.2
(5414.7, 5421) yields 14.5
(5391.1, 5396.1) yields 15.1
